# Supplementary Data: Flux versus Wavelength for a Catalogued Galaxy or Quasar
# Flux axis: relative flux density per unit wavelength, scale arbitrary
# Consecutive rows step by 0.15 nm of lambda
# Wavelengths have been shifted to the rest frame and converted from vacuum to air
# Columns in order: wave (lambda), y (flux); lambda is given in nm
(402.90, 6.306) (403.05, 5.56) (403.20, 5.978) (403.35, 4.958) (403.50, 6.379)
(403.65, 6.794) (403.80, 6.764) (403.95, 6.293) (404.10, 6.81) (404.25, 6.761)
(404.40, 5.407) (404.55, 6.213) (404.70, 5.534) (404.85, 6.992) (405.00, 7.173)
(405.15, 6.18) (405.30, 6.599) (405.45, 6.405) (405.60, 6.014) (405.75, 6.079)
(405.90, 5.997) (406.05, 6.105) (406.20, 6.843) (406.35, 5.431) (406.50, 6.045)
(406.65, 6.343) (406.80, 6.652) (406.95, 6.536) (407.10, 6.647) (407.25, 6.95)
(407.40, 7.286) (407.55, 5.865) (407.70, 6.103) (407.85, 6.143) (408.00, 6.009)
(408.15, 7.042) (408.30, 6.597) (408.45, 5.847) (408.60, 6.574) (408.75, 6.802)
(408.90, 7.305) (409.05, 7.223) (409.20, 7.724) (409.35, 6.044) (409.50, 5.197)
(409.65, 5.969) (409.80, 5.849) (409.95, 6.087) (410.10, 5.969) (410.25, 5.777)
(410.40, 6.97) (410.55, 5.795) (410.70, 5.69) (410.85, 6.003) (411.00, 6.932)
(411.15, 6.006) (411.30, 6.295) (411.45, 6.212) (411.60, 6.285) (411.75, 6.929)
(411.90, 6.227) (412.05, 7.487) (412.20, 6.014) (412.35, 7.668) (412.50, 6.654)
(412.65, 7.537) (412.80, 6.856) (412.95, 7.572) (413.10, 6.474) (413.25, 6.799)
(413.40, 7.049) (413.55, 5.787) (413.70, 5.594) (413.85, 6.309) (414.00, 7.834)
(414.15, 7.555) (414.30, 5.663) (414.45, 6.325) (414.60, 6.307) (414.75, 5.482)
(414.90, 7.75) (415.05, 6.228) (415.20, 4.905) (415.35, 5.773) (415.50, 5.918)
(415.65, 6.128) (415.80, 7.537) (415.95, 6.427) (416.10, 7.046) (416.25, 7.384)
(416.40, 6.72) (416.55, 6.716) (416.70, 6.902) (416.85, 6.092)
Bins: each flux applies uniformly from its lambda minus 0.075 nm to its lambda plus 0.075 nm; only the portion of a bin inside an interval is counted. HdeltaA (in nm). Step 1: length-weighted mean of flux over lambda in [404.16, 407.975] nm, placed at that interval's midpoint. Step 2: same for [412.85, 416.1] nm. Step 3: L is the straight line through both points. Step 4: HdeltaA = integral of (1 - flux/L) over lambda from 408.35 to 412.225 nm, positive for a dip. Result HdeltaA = 0.02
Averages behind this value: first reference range 6.33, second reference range 6.47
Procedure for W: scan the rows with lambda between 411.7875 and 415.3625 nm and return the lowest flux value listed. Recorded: 4.905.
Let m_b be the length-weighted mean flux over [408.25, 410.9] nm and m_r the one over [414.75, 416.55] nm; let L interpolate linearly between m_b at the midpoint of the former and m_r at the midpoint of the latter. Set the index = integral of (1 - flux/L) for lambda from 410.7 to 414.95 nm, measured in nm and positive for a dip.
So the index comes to -0.13 nm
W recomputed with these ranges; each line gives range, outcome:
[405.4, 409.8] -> 5.197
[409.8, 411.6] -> 5.69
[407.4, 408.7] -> 5.847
